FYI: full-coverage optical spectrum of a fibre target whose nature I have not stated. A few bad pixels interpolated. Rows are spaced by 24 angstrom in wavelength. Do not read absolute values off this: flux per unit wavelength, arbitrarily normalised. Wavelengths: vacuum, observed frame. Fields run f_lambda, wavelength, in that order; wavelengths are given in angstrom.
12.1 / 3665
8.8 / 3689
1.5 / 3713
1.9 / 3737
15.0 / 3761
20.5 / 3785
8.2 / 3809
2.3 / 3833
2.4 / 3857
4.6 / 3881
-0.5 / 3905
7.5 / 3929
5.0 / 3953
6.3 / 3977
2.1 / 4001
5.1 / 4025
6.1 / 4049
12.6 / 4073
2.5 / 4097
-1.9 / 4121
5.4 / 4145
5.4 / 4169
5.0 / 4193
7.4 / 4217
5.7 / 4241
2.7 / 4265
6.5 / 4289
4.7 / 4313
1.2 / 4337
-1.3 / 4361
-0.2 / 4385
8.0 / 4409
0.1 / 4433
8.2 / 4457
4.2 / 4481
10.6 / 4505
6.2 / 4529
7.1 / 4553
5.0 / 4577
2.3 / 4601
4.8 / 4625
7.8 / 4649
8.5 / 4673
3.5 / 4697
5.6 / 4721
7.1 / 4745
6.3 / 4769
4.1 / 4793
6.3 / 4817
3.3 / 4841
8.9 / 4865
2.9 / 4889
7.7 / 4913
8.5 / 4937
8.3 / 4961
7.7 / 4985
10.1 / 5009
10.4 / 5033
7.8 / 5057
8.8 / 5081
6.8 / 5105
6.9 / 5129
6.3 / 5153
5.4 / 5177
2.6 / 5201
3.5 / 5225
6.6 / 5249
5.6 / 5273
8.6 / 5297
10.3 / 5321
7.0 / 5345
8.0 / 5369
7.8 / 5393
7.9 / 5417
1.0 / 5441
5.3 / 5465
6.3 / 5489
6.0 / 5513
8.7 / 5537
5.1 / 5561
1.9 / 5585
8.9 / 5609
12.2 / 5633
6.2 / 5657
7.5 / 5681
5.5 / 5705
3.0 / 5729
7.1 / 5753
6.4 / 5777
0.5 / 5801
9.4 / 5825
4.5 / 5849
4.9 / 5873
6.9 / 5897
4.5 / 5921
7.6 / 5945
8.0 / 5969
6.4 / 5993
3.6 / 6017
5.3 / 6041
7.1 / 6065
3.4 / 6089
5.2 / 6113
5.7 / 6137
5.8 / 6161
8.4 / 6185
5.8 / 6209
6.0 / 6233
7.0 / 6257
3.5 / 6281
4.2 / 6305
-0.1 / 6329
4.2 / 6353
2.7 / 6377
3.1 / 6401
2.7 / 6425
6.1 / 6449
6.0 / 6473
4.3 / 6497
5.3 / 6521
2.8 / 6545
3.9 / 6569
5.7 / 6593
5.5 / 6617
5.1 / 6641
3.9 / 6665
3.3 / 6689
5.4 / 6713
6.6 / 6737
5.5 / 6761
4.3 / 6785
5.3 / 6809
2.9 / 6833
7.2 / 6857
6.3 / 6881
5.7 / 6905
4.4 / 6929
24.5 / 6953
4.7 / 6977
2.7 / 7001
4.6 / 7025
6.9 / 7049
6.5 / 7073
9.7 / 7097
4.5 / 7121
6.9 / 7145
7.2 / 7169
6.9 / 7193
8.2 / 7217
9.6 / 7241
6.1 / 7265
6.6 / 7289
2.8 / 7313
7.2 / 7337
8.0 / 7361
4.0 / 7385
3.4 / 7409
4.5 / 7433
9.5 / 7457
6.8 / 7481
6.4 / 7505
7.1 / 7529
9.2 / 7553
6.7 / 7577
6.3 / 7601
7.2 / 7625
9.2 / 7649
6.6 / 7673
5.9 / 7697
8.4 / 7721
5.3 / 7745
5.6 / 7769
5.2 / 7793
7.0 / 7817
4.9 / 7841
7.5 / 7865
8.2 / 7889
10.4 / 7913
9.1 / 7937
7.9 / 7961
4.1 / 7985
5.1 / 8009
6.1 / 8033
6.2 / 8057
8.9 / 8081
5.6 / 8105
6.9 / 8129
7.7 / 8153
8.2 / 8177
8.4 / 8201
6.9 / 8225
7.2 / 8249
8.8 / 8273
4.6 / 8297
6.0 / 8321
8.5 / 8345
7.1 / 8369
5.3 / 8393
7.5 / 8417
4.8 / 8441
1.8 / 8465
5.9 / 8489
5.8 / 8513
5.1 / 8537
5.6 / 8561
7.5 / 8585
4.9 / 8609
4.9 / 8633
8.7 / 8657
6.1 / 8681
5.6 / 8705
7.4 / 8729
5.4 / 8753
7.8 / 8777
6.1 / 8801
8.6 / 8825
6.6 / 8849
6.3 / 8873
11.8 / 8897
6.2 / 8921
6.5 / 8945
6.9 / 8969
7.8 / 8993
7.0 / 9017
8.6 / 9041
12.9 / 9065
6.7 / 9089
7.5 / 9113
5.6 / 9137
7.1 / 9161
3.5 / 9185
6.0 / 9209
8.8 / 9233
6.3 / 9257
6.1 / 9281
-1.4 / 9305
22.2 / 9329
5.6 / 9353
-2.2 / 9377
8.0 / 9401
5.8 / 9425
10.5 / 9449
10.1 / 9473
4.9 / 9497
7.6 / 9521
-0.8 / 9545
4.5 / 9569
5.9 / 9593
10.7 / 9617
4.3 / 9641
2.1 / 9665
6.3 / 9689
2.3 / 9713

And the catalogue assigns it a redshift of 0.86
